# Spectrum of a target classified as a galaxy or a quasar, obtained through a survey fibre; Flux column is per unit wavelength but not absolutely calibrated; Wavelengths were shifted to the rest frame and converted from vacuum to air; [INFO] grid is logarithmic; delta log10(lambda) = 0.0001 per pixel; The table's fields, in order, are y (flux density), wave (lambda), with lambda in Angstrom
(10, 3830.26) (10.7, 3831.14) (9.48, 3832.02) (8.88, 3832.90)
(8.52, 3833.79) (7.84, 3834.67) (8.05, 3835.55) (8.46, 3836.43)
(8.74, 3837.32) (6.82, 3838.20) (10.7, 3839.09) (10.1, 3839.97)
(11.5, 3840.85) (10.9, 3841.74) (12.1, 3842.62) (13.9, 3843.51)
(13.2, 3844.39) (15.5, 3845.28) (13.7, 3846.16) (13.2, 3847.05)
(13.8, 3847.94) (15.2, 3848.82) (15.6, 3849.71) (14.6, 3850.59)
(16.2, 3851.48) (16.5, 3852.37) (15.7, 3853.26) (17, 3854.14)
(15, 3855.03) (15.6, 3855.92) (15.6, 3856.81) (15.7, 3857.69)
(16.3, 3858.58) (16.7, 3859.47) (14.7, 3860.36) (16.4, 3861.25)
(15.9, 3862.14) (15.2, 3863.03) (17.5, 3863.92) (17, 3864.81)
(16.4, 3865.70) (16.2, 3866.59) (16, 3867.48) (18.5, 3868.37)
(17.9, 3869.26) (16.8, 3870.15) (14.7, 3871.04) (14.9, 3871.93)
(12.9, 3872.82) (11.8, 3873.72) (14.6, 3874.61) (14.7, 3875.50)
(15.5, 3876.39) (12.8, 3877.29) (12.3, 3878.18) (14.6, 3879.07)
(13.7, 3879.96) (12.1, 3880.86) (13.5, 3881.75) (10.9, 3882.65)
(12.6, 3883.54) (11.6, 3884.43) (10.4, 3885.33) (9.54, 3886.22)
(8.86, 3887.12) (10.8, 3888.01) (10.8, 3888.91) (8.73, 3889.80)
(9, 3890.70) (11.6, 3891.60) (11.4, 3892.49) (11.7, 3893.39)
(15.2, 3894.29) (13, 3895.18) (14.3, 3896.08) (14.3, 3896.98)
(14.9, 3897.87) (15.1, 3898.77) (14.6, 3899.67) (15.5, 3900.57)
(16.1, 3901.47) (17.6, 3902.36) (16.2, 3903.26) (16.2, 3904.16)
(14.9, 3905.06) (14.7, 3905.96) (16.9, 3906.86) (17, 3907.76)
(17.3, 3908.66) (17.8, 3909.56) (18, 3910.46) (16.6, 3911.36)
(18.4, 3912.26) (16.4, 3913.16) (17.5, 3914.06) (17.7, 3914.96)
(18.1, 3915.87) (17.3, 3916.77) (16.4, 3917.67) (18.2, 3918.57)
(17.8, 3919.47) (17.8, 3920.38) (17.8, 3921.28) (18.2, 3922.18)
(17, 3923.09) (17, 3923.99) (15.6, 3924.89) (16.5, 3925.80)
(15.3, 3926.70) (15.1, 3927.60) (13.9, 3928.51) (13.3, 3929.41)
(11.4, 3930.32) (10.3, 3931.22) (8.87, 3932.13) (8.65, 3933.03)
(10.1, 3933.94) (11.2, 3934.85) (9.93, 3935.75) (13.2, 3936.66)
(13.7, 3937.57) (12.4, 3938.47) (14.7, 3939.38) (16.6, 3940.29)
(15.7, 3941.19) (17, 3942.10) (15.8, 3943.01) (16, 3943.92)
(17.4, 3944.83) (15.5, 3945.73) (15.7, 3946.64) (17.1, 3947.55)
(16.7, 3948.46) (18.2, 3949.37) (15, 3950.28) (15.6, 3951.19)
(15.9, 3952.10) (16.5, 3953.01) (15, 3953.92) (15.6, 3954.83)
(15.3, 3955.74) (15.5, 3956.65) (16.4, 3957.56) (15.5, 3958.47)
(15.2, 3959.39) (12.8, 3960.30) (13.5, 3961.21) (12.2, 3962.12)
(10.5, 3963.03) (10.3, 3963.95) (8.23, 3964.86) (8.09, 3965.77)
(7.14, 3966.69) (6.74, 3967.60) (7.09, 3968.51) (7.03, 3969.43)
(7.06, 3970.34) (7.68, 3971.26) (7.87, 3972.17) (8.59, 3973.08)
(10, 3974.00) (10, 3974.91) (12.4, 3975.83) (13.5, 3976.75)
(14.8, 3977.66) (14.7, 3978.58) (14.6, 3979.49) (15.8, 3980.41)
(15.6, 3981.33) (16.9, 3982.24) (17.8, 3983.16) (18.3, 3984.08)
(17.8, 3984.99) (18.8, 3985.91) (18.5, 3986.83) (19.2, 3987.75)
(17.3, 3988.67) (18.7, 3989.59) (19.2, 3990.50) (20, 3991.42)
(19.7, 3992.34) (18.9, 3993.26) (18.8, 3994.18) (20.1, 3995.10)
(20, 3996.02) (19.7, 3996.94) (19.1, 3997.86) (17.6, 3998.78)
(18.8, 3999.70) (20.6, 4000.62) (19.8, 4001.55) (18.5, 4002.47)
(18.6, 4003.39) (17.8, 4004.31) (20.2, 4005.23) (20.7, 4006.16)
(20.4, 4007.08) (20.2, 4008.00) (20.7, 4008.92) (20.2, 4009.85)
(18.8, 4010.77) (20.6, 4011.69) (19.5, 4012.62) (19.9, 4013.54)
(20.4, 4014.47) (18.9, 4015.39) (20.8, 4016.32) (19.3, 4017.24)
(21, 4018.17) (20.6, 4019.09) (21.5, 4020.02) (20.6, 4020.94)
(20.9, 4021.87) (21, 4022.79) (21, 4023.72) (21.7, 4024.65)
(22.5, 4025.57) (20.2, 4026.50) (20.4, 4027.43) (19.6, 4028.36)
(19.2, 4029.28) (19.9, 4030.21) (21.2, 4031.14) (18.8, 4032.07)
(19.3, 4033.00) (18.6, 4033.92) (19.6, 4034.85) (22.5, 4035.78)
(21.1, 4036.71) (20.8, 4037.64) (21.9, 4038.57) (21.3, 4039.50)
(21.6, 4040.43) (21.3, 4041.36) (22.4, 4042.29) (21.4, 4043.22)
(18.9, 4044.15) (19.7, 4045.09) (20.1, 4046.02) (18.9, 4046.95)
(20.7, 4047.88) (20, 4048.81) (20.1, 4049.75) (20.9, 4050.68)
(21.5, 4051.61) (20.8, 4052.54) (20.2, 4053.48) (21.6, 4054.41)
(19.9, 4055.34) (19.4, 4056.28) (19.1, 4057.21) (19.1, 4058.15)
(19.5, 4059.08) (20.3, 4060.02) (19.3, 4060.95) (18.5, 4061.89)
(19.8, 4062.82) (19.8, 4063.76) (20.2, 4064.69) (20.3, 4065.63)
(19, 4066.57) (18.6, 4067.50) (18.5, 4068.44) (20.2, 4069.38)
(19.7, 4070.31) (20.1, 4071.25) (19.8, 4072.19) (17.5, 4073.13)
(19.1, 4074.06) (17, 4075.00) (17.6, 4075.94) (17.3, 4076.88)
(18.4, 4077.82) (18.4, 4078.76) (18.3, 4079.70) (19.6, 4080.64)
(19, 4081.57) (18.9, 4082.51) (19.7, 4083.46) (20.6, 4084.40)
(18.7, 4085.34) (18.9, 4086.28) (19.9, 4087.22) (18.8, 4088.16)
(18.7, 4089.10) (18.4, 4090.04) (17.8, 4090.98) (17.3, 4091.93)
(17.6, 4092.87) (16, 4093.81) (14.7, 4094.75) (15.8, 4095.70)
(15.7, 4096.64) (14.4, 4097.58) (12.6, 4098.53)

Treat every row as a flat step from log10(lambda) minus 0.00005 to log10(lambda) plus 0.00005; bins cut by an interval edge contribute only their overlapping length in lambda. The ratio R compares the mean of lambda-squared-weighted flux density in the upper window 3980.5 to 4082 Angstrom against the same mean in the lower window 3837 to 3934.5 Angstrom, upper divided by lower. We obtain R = 1.5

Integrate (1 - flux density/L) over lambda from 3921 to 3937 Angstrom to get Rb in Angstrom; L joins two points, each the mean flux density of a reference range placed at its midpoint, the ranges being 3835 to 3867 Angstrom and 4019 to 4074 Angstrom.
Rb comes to 2.9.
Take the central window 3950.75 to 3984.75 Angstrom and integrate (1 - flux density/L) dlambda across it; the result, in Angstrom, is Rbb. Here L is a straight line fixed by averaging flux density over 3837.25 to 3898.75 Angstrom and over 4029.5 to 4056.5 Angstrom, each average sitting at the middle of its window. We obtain 9.60 Angstrom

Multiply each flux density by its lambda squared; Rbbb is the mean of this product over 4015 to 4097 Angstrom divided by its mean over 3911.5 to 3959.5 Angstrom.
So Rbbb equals 1.36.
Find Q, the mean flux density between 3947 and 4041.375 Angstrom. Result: 17.2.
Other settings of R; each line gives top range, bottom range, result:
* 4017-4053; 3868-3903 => 1.67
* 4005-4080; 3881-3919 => 1.49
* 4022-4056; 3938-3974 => 1.63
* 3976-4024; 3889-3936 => 1.33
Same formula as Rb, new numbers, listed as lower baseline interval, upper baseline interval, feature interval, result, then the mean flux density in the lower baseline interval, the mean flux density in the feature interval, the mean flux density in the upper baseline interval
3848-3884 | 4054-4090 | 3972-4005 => 1.0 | 15.1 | 17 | 19.2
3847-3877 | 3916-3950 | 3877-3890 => 3.2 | 15.6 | 11.6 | 15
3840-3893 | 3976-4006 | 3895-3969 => 5.9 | 14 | 14.8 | 18.1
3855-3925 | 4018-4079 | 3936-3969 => 5.8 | 15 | 14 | 20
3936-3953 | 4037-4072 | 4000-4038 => -3.1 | 15.6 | 20.2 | 20.1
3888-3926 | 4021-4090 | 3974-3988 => 1.6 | 15.6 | 15.7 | 19.8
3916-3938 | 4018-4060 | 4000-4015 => -0.8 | 14.4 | 19.8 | 20.5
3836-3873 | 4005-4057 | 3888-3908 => 2.5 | 14.5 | 14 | 20.4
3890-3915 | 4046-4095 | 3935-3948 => 1.0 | 15.3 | 15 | 19.1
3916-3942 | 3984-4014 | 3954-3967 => 3.0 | 14.5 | 12.7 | 19.3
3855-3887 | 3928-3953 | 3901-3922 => -4.1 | 14.6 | 17.1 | 14.1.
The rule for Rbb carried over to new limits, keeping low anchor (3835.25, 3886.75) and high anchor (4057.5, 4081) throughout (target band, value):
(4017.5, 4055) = -5.0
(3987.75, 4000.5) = -1.4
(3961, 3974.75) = 6.5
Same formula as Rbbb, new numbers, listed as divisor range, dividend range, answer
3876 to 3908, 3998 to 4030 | 1.61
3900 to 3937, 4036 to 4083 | 1.37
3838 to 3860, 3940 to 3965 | 1.13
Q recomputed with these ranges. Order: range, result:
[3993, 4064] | 20.1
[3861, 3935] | 14.6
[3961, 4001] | 14.5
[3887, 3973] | 14.1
